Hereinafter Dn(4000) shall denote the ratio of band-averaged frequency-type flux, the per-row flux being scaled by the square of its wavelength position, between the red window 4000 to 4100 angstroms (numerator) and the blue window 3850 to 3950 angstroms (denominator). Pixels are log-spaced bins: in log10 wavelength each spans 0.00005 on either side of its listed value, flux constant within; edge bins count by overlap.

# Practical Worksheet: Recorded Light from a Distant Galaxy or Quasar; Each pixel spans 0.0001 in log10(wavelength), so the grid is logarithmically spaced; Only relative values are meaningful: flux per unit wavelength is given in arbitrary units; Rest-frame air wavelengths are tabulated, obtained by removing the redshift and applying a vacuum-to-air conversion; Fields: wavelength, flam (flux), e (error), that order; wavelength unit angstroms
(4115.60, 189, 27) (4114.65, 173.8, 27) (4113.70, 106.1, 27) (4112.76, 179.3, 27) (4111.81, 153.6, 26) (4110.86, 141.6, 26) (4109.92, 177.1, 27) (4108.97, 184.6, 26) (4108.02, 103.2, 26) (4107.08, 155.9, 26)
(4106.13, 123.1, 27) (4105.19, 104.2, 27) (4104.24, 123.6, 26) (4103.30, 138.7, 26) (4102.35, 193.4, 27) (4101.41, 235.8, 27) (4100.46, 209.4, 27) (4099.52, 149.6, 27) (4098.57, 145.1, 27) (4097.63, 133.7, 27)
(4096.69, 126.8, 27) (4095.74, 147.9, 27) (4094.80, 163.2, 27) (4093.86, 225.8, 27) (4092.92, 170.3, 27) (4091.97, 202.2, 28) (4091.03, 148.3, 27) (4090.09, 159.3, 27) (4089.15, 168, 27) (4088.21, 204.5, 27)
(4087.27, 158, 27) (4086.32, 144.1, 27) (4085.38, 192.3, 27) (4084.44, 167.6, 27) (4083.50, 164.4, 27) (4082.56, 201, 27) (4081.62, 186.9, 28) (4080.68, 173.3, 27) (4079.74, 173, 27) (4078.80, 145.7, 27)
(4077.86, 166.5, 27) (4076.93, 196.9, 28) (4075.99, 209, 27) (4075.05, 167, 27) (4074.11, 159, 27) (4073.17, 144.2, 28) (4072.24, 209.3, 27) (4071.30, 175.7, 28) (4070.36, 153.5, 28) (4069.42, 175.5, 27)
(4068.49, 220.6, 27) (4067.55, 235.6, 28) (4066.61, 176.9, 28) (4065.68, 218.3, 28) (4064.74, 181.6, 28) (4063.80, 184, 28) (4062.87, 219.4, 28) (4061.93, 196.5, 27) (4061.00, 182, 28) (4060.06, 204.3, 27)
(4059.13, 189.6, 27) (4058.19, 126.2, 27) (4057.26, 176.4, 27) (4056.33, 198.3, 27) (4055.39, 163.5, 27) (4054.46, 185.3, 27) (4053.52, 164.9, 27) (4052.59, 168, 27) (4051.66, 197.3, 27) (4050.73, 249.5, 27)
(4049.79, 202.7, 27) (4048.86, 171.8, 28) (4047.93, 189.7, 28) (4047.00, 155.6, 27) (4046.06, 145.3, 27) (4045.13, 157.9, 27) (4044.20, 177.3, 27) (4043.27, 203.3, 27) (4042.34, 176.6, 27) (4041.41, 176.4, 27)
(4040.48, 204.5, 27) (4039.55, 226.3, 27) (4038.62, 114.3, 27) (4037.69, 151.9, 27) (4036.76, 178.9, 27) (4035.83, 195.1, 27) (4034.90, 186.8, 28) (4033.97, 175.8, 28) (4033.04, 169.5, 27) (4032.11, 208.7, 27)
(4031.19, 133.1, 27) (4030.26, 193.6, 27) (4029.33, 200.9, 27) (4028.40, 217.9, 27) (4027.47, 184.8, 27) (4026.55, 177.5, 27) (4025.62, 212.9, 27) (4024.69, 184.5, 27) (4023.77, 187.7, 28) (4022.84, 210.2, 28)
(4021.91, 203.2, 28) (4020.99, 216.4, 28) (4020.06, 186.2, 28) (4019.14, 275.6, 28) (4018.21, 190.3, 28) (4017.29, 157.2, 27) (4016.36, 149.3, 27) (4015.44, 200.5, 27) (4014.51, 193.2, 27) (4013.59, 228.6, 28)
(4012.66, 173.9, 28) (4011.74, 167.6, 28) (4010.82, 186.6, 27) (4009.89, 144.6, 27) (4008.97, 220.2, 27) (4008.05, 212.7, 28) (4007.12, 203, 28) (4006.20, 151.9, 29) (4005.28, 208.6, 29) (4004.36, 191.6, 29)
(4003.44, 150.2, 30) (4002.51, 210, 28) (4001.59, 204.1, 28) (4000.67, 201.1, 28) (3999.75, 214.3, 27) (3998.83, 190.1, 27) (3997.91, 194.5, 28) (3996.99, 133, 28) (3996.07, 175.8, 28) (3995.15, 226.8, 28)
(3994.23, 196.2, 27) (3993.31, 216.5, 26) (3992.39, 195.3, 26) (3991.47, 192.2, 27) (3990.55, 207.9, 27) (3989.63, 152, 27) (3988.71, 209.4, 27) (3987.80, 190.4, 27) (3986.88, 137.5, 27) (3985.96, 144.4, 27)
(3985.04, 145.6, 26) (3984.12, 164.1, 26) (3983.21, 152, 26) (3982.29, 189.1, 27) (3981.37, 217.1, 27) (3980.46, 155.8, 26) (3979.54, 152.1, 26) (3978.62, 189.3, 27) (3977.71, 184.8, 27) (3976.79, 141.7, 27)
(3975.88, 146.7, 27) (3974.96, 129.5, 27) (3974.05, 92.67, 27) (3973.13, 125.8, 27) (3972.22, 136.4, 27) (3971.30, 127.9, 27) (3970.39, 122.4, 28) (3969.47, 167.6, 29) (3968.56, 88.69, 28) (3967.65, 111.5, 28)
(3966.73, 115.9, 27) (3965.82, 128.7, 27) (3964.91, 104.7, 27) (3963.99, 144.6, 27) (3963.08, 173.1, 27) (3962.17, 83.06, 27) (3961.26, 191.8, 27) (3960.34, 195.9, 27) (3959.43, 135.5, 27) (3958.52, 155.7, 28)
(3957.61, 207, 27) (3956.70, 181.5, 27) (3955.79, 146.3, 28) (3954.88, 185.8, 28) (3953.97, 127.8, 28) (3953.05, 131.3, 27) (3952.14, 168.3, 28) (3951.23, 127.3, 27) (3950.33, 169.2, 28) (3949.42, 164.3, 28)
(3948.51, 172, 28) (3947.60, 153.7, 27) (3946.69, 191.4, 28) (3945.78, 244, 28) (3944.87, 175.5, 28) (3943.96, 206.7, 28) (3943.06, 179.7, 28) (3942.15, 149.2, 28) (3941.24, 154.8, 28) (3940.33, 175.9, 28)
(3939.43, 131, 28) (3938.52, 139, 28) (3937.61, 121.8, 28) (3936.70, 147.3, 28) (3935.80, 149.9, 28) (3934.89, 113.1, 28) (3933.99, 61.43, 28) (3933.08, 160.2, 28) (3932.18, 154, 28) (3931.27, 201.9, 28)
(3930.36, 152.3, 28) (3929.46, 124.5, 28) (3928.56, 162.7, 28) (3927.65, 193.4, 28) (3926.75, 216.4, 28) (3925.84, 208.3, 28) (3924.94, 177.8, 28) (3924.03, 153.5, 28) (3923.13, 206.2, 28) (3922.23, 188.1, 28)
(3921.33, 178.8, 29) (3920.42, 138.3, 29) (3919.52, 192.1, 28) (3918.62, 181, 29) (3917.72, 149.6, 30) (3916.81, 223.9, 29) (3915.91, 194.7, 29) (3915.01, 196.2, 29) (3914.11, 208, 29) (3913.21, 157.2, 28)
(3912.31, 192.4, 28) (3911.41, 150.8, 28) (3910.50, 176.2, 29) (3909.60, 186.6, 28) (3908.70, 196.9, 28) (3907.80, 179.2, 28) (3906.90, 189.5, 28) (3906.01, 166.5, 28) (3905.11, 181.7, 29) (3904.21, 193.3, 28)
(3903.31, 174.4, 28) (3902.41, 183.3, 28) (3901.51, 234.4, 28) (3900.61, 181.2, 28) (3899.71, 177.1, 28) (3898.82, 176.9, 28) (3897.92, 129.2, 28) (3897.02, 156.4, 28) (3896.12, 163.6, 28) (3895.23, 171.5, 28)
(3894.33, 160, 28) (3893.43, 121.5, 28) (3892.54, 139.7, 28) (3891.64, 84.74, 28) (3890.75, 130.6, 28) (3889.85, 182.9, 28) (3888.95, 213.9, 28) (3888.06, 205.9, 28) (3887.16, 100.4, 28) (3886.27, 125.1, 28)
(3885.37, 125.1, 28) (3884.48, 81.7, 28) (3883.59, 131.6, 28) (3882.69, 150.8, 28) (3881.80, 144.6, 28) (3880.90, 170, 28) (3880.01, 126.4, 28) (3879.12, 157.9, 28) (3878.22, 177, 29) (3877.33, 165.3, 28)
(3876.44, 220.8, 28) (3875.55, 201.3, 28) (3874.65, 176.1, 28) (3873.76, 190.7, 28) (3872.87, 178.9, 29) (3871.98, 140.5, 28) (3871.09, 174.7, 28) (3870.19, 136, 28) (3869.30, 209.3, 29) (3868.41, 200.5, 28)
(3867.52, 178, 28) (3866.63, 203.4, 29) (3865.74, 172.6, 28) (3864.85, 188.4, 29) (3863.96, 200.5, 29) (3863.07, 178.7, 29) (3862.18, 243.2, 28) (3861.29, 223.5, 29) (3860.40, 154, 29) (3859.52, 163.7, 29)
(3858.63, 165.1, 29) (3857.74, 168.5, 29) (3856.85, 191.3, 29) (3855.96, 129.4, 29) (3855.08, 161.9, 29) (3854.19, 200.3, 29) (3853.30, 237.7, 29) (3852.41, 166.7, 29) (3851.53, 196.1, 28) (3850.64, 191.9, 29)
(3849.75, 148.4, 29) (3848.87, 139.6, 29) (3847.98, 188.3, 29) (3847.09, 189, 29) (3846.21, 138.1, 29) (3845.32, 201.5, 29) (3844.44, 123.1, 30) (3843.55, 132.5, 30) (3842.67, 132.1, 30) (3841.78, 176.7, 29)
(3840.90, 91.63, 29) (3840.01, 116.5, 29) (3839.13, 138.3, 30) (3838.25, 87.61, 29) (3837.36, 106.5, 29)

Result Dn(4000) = 1.2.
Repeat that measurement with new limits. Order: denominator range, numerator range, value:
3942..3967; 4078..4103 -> 1.14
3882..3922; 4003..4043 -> 1.20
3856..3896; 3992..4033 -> 1.24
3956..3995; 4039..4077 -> 1.22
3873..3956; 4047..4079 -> 1.20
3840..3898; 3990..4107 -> 1.21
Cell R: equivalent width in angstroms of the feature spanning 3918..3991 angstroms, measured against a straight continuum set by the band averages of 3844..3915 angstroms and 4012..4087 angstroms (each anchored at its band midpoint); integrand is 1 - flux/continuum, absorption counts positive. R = 7.7 angstroms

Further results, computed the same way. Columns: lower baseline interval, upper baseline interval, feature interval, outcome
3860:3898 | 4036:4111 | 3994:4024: -3.7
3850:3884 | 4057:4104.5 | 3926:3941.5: 2.3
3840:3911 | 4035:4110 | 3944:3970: 2.3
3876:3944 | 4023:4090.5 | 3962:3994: 3.6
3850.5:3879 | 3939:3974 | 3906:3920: -1.4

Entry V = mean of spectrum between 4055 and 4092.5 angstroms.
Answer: 180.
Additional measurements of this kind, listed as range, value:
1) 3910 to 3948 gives 170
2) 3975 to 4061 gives 184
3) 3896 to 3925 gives 180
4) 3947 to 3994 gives 156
